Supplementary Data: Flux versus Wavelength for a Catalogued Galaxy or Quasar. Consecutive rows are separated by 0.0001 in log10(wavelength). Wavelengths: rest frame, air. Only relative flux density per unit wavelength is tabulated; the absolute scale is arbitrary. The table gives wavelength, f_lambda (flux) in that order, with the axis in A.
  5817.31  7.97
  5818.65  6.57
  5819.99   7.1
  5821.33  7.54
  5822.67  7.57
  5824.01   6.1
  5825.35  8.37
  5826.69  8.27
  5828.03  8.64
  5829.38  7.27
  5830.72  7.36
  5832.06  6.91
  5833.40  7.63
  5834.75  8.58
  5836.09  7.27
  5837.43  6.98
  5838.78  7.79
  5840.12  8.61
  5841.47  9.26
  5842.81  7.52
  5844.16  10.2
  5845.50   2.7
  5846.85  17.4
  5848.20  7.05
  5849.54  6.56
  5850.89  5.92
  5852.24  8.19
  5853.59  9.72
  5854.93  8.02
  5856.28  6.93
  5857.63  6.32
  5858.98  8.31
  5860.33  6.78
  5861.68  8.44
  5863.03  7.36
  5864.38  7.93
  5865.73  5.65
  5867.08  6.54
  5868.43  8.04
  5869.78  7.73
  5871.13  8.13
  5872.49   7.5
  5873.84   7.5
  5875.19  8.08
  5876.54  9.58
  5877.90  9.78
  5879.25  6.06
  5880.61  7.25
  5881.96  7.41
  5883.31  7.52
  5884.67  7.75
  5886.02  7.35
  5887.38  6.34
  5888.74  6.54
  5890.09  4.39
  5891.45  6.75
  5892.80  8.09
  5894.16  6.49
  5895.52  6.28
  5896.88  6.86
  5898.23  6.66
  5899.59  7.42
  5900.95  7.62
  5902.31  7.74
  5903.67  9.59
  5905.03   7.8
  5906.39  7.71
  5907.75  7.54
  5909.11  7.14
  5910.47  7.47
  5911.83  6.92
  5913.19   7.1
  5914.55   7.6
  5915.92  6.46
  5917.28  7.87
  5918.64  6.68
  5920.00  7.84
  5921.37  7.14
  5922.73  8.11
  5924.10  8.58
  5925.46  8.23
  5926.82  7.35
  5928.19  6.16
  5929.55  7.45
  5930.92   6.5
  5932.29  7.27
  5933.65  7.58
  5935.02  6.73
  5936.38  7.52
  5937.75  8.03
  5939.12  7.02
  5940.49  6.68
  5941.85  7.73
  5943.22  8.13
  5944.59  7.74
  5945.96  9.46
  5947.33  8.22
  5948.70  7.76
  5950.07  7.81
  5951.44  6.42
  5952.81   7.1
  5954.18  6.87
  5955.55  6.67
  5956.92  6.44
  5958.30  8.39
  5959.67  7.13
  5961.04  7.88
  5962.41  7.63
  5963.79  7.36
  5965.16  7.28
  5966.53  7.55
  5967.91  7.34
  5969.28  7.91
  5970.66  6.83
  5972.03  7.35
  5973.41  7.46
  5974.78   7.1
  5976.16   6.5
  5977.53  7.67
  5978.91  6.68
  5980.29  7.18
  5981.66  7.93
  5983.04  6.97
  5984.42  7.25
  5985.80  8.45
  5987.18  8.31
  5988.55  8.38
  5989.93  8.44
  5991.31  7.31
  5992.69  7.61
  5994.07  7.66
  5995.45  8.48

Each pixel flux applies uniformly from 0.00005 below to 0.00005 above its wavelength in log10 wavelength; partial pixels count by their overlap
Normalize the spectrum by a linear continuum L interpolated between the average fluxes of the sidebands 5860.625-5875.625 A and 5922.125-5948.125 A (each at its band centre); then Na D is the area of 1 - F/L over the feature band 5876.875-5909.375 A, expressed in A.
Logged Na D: 1.14 A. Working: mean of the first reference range 7.51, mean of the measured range 7.28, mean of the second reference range 7.6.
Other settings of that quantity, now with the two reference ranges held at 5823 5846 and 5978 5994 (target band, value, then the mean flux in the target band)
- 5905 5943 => 1.5 A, 7.37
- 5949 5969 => 1.0 A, 7.3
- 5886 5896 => 1.5 A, 6.48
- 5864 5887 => 0.1 A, 7.62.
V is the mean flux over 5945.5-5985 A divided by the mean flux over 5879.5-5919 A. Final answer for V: 1.03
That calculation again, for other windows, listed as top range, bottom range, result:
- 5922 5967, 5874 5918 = 1.02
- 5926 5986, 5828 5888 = 0.95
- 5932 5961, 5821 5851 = 0.94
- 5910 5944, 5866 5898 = 1.01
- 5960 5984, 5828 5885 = 0.94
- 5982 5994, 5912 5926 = 1.04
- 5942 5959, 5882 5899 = 1.12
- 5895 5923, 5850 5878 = 0.96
